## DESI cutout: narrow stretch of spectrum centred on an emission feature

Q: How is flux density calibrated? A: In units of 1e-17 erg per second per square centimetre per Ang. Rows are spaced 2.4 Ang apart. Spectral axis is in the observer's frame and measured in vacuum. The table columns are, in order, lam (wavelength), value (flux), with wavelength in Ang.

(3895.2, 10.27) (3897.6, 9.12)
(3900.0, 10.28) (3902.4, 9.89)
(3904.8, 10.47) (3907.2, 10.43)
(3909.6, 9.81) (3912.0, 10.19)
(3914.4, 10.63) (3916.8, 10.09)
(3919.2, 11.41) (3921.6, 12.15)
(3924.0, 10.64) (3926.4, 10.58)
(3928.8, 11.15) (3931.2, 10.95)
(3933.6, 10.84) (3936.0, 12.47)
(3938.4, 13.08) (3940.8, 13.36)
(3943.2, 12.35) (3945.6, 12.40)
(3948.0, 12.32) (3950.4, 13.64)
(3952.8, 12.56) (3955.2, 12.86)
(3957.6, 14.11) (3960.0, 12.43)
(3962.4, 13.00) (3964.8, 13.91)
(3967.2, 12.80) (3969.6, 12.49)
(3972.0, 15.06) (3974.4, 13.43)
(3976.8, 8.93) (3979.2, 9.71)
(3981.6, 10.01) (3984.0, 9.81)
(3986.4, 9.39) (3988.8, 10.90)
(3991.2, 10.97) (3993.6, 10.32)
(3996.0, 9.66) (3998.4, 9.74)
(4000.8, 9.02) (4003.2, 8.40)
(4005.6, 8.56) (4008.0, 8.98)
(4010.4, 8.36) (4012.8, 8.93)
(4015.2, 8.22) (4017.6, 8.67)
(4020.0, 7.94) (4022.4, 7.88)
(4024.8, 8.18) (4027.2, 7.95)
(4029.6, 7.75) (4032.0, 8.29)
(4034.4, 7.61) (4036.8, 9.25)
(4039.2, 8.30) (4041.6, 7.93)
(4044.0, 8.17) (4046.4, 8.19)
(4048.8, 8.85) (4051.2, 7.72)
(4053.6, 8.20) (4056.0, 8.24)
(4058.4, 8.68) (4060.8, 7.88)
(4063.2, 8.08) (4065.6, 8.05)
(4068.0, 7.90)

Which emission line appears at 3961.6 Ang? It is C IV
